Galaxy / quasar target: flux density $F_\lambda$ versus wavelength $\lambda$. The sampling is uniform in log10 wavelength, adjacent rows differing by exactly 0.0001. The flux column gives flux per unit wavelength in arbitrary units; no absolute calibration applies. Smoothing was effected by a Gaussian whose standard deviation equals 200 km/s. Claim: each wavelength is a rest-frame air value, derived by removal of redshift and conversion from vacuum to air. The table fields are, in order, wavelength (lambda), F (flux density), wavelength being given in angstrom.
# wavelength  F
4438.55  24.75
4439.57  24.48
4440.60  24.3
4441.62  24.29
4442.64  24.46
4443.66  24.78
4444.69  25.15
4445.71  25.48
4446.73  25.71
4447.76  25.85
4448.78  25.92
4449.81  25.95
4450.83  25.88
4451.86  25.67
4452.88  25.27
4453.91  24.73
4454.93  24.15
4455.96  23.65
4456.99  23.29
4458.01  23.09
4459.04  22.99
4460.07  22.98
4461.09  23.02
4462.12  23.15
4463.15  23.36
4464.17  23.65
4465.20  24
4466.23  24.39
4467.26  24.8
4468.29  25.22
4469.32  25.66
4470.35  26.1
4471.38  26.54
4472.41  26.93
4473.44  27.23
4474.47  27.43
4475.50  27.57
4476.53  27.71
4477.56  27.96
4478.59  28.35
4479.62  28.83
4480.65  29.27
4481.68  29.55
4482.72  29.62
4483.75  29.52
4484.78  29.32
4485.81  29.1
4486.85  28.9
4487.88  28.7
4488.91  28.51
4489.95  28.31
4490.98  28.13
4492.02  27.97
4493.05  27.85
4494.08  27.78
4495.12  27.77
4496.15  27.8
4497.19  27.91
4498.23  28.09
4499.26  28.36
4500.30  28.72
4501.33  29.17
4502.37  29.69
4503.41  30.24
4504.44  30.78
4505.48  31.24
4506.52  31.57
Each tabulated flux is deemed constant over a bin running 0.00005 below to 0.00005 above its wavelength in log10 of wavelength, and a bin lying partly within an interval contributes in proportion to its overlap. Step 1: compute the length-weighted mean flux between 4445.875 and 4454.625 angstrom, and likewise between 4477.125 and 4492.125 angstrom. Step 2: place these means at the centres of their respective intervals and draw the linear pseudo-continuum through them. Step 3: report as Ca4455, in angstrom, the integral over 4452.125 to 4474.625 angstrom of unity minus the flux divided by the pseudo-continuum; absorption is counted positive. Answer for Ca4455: 1.88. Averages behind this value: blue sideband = 25.6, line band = 24.6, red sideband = 28.8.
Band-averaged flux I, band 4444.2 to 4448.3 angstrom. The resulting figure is 25.6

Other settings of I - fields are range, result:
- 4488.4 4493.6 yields 28.2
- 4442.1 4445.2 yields 24.8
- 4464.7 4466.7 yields 24.2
